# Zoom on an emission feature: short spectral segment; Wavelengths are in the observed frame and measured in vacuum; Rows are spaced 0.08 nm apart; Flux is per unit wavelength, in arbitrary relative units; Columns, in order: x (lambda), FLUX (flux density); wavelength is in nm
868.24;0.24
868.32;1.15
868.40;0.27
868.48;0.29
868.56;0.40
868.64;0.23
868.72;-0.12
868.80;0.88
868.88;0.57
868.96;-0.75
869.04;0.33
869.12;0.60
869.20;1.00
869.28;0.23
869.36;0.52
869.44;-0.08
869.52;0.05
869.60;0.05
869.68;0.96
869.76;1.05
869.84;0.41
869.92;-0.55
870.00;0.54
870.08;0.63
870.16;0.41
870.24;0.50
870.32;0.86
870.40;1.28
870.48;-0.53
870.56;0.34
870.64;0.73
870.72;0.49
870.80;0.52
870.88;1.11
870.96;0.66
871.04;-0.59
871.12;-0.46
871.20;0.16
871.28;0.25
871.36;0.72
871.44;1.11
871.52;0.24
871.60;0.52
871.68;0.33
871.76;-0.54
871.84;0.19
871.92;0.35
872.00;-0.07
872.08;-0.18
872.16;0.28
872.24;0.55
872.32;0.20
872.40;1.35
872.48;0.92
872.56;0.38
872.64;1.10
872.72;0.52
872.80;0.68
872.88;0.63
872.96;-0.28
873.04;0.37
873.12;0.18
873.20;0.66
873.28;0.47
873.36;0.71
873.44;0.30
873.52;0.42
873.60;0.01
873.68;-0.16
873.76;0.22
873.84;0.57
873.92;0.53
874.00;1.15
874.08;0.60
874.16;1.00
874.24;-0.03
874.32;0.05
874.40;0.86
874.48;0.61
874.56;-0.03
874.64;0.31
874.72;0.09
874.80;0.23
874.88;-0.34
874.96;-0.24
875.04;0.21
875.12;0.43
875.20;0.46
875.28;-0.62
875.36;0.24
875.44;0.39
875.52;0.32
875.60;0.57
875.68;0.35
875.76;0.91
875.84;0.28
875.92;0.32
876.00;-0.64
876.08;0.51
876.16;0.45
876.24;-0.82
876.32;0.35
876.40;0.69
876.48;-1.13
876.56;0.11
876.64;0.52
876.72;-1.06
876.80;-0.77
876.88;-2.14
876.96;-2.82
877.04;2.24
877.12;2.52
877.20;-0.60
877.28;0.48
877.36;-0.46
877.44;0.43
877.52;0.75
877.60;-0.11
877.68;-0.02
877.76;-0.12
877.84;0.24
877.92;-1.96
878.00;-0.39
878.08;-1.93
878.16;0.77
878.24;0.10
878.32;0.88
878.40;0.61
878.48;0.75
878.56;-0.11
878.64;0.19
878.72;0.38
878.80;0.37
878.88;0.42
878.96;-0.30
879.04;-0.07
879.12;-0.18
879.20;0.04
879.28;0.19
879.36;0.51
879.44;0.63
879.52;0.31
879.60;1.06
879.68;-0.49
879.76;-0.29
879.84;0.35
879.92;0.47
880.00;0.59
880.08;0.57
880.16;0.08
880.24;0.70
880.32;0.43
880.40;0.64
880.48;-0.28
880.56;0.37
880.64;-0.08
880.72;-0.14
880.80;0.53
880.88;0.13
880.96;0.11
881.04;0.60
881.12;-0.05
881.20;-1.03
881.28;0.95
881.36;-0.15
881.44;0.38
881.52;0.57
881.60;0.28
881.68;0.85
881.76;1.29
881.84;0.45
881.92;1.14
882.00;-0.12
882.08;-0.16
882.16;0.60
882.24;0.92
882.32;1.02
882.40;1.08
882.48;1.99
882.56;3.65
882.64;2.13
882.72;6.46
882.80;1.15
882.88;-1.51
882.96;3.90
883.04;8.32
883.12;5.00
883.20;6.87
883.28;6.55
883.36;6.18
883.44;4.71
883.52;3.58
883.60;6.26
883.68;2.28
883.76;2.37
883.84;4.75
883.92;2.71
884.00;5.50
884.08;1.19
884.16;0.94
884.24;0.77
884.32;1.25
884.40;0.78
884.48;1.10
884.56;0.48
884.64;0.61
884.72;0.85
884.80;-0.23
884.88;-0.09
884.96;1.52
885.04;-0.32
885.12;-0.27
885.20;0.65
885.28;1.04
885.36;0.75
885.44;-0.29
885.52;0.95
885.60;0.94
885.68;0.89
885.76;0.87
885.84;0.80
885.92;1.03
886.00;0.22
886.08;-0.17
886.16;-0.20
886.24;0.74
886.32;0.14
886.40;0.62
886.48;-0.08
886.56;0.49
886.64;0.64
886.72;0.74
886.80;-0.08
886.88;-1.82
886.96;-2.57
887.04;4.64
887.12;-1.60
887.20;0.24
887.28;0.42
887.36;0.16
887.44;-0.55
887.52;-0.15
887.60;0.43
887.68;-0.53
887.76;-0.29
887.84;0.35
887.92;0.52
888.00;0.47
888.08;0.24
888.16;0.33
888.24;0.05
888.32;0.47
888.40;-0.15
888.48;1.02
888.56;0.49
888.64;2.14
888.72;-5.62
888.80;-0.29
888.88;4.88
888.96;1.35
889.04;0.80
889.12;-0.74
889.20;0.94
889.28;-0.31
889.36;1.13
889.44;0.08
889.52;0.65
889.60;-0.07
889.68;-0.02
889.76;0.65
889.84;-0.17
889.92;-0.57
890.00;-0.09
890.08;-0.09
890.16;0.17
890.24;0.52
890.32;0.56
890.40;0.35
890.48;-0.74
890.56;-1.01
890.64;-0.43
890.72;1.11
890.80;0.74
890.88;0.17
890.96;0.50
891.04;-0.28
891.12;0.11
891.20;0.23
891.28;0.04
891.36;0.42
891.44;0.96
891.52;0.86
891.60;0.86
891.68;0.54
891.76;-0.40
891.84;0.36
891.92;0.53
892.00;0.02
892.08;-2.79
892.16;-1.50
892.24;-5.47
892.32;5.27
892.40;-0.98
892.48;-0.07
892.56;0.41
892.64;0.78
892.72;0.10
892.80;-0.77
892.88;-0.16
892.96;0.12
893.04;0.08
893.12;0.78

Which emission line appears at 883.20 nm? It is [O II]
